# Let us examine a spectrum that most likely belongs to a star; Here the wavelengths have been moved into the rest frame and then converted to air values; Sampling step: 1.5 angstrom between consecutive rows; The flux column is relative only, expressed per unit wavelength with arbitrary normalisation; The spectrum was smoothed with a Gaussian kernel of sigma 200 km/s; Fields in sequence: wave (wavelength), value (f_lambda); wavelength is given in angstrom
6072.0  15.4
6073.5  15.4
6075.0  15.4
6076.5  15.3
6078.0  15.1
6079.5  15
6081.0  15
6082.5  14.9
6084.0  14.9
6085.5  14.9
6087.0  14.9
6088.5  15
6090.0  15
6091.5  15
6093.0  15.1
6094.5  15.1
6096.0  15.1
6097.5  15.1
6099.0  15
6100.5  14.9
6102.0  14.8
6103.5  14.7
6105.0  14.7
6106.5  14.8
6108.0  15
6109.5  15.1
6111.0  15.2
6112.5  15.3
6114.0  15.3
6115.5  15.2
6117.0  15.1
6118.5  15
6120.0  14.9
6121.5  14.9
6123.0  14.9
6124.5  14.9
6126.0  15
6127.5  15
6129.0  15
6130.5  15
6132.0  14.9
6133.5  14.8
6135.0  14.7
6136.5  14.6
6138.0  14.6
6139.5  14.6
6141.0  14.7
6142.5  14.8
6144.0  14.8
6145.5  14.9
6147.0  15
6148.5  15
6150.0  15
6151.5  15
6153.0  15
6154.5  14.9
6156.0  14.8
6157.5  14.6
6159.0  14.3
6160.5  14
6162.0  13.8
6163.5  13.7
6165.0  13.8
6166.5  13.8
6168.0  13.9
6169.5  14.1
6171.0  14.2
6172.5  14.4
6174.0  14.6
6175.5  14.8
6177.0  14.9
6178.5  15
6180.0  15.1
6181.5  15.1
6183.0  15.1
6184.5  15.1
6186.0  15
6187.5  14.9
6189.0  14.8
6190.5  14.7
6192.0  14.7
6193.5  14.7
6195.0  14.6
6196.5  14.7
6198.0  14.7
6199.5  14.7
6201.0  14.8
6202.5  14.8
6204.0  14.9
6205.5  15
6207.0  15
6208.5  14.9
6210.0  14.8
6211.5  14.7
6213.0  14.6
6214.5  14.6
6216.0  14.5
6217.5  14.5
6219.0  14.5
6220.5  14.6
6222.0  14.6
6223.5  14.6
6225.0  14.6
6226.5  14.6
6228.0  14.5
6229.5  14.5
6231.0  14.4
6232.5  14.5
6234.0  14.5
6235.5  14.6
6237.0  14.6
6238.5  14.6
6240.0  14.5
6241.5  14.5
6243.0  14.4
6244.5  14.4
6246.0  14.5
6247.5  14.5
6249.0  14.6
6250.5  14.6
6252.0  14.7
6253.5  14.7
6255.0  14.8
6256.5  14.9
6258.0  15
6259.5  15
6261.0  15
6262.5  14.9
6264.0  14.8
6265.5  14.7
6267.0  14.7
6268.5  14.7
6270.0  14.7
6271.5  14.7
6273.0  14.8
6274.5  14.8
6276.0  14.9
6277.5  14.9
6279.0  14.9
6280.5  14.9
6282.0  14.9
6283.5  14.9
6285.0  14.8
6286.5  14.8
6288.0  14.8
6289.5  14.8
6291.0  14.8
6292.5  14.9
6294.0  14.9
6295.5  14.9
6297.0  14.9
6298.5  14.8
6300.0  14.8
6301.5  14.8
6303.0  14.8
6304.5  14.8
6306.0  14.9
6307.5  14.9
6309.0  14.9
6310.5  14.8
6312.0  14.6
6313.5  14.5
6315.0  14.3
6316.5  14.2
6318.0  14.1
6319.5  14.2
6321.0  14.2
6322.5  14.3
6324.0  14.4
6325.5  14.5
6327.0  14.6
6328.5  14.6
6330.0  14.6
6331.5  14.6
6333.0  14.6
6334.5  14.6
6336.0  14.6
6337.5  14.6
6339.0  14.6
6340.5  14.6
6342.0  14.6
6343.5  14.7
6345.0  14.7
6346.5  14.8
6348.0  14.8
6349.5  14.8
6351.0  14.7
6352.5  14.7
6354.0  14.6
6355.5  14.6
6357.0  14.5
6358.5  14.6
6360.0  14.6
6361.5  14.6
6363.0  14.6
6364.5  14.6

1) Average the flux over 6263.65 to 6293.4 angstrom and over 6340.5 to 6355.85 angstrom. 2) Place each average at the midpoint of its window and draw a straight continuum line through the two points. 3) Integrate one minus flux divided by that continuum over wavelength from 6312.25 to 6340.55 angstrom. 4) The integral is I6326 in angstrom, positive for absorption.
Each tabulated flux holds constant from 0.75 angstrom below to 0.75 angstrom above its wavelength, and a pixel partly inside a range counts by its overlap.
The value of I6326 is 0.53 angstrom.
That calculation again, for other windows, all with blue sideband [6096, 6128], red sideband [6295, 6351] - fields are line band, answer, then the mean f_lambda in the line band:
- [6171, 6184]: 0.0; 14.8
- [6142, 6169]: 0.8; 14.5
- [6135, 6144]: 0.2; 14.7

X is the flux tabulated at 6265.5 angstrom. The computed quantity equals 14.7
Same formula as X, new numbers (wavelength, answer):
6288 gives 14.8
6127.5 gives 15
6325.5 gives 14.5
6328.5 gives 14.6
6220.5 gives 14.6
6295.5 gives 14.9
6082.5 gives 14.9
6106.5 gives 14.8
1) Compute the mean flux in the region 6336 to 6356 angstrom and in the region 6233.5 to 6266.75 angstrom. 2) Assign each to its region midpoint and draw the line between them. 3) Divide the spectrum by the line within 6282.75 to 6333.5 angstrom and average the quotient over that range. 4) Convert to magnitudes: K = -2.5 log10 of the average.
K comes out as 0.001 mag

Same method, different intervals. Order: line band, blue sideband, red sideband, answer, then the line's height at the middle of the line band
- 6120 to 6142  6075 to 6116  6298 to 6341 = 0.01 mag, 15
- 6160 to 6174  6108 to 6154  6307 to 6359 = 0.07 mag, 14.9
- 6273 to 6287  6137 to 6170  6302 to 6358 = -0.02 mag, 14.6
